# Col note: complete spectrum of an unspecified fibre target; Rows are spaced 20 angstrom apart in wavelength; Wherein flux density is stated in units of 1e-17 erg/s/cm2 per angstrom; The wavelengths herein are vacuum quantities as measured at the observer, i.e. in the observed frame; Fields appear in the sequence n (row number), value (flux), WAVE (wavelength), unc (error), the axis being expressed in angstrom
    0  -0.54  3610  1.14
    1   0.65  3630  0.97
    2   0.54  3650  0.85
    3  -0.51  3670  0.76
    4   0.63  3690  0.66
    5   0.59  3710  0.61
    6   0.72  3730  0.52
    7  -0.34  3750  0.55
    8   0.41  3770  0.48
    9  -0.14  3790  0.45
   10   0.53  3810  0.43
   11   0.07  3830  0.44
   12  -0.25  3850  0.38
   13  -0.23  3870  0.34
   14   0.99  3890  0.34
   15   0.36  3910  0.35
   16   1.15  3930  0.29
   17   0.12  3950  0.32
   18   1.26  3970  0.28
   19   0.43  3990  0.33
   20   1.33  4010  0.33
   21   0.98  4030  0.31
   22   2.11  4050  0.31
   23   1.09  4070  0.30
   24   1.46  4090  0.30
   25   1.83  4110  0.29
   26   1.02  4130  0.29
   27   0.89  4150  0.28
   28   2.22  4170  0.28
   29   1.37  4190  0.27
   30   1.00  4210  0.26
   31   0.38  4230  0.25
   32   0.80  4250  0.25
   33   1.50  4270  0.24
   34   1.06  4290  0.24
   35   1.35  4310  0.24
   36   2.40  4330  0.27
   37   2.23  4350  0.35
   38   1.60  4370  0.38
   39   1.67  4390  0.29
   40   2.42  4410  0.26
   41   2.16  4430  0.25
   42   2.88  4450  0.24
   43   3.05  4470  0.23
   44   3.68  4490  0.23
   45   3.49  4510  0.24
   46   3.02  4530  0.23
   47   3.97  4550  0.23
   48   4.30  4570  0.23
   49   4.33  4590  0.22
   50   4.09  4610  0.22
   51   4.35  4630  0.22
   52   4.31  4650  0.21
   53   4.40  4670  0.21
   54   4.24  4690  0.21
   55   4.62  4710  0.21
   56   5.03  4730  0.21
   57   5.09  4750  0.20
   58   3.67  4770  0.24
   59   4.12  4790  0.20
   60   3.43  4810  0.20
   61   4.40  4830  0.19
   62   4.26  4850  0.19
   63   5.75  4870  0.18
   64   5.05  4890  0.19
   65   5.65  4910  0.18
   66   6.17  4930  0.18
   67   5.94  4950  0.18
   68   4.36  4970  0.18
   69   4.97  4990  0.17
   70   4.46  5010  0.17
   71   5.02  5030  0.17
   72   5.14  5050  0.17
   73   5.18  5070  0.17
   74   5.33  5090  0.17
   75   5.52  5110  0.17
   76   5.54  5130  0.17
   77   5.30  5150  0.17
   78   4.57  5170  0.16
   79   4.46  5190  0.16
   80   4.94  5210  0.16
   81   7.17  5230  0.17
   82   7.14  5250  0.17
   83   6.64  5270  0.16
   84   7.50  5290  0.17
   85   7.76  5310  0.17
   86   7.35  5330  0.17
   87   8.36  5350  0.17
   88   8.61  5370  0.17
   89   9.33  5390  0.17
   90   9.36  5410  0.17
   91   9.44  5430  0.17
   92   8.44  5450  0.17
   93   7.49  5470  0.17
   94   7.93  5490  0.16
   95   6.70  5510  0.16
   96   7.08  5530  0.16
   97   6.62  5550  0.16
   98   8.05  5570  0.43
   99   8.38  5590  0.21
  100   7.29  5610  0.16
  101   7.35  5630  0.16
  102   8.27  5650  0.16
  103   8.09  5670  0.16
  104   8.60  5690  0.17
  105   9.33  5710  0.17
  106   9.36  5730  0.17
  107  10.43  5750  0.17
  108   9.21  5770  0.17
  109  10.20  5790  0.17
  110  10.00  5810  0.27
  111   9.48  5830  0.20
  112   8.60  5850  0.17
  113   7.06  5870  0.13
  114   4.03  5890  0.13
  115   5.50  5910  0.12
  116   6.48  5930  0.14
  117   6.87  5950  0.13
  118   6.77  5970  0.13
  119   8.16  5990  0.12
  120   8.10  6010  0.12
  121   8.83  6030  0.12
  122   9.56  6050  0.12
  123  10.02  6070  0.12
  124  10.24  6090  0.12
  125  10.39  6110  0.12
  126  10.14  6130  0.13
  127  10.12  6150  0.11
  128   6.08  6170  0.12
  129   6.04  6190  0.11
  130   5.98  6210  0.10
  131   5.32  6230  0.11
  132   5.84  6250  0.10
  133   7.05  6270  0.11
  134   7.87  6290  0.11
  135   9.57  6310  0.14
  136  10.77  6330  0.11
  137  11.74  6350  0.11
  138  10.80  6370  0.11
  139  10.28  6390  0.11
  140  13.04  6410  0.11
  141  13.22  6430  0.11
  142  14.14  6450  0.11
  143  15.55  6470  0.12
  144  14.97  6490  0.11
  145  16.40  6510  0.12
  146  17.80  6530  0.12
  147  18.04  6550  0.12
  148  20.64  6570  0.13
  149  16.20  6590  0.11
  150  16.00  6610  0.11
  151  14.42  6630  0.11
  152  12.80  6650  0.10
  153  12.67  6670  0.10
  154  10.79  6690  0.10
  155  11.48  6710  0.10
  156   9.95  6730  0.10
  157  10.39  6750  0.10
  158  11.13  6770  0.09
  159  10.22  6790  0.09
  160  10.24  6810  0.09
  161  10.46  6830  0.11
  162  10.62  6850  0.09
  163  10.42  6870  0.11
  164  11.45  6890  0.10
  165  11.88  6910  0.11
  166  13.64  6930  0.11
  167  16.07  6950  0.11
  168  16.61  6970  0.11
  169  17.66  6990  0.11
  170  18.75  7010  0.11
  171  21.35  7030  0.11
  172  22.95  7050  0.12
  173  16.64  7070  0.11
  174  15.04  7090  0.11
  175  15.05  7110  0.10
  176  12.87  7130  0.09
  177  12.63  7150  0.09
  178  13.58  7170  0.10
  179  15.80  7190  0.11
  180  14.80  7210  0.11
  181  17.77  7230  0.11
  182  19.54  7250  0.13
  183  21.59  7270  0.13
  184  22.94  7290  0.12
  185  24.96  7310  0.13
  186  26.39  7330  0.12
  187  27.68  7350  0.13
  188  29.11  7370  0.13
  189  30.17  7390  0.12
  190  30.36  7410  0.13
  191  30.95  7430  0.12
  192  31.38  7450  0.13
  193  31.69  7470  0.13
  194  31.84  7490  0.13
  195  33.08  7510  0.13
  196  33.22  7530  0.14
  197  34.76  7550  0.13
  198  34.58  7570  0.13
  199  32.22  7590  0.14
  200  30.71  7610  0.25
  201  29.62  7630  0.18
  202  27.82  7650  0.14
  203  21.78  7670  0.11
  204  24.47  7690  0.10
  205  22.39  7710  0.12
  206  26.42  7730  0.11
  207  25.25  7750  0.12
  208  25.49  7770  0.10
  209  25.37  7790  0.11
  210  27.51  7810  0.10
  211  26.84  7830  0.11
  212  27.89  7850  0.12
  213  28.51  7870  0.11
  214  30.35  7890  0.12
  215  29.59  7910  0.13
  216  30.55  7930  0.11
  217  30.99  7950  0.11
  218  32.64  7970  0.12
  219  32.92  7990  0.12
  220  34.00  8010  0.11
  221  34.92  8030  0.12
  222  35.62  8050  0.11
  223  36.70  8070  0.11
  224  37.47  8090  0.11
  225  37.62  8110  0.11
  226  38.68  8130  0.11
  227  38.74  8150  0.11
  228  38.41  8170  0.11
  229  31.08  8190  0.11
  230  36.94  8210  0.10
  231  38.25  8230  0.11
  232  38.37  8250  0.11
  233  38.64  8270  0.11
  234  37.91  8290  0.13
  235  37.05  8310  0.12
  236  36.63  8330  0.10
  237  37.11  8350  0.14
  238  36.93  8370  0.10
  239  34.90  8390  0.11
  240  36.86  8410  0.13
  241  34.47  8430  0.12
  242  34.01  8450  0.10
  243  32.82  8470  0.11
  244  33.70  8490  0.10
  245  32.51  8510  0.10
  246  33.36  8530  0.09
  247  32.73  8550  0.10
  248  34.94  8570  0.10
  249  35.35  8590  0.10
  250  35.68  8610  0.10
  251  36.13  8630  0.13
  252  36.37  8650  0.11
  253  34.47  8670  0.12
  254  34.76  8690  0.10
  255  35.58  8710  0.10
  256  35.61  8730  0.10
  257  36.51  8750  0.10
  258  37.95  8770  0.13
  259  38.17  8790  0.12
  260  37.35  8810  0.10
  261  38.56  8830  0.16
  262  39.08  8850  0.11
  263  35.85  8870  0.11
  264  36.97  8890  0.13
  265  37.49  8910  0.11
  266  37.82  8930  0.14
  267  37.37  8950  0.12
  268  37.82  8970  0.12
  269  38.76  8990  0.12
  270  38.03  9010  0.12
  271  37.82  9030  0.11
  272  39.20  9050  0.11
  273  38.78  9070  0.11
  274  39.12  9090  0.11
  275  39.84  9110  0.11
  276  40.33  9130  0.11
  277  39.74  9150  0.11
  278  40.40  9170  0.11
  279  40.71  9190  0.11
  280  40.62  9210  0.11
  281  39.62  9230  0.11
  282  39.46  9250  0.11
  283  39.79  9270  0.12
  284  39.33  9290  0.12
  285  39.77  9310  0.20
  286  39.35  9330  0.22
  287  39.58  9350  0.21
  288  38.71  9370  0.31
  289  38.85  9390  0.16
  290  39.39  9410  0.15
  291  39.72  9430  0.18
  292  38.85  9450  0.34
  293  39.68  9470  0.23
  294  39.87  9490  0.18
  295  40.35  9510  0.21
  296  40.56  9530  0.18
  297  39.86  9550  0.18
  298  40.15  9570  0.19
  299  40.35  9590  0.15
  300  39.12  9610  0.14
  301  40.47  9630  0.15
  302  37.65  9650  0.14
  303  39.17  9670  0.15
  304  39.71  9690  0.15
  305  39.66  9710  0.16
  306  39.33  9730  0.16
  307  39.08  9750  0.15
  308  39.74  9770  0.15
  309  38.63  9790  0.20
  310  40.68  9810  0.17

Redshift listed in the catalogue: 0.00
